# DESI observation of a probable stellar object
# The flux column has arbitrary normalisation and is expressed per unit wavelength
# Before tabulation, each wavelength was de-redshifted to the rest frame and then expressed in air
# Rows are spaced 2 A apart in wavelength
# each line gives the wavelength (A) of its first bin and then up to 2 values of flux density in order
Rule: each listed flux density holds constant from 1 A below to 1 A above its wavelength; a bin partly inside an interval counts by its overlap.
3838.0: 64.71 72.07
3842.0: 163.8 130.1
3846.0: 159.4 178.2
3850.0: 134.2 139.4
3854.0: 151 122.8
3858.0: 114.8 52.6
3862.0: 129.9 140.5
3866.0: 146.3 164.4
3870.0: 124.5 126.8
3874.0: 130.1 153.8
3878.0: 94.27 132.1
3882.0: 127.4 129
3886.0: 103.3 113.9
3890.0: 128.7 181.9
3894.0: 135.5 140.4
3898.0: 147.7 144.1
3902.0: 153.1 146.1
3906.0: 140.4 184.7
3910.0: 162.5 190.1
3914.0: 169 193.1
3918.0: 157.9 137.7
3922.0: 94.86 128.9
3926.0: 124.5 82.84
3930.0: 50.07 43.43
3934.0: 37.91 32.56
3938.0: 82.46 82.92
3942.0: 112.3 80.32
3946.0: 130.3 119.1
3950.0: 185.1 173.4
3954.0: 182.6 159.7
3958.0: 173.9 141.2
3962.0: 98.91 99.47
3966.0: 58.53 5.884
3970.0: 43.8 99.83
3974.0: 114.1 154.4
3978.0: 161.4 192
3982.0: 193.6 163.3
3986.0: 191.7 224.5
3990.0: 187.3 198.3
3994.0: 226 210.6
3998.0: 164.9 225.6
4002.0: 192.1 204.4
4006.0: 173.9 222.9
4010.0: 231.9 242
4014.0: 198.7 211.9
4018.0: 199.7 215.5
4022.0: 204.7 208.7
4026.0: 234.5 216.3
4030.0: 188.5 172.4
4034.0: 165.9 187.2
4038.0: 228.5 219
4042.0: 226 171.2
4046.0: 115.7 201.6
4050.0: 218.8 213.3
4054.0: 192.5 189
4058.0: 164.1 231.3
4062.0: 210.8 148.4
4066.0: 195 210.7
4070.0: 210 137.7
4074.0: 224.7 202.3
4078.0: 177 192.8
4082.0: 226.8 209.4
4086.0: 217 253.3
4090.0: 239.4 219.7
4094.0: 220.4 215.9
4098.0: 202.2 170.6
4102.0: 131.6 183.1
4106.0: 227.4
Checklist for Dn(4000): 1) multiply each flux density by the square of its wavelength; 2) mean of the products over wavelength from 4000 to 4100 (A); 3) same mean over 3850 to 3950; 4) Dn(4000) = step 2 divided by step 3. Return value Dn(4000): 1.75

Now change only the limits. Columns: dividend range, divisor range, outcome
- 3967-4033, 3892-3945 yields 1.57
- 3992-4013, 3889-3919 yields 1.39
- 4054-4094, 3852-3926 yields 1.61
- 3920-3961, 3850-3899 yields 0.89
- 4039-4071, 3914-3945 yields 2.11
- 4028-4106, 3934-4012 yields 1.38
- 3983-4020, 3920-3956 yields 2.00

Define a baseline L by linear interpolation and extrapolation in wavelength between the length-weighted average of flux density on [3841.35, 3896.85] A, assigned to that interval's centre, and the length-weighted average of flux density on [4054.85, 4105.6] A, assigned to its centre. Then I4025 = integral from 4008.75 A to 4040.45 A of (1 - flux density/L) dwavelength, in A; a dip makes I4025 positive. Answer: -4.5 A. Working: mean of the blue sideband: 134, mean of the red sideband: 200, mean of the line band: 208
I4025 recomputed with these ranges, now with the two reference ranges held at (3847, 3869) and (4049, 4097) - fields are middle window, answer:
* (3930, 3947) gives 9.2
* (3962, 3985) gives 7.6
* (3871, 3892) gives 2.2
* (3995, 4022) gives -3.4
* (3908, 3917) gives -1.6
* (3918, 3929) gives 2.7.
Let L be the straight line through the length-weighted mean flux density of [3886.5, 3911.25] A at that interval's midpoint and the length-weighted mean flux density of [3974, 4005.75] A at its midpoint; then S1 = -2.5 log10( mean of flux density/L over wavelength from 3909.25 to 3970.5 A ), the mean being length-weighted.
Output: 0.40 mag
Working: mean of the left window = 148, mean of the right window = 190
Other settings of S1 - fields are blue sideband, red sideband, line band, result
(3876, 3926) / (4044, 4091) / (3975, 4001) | -0.117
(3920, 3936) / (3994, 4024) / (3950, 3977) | 0.119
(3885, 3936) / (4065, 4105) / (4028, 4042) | -0.093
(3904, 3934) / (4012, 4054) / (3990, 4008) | -0.117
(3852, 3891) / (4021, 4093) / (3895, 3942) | 0.167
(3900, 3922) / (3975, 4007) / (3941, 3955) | 0.237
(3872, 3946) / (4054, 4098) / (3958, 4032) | -0.051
